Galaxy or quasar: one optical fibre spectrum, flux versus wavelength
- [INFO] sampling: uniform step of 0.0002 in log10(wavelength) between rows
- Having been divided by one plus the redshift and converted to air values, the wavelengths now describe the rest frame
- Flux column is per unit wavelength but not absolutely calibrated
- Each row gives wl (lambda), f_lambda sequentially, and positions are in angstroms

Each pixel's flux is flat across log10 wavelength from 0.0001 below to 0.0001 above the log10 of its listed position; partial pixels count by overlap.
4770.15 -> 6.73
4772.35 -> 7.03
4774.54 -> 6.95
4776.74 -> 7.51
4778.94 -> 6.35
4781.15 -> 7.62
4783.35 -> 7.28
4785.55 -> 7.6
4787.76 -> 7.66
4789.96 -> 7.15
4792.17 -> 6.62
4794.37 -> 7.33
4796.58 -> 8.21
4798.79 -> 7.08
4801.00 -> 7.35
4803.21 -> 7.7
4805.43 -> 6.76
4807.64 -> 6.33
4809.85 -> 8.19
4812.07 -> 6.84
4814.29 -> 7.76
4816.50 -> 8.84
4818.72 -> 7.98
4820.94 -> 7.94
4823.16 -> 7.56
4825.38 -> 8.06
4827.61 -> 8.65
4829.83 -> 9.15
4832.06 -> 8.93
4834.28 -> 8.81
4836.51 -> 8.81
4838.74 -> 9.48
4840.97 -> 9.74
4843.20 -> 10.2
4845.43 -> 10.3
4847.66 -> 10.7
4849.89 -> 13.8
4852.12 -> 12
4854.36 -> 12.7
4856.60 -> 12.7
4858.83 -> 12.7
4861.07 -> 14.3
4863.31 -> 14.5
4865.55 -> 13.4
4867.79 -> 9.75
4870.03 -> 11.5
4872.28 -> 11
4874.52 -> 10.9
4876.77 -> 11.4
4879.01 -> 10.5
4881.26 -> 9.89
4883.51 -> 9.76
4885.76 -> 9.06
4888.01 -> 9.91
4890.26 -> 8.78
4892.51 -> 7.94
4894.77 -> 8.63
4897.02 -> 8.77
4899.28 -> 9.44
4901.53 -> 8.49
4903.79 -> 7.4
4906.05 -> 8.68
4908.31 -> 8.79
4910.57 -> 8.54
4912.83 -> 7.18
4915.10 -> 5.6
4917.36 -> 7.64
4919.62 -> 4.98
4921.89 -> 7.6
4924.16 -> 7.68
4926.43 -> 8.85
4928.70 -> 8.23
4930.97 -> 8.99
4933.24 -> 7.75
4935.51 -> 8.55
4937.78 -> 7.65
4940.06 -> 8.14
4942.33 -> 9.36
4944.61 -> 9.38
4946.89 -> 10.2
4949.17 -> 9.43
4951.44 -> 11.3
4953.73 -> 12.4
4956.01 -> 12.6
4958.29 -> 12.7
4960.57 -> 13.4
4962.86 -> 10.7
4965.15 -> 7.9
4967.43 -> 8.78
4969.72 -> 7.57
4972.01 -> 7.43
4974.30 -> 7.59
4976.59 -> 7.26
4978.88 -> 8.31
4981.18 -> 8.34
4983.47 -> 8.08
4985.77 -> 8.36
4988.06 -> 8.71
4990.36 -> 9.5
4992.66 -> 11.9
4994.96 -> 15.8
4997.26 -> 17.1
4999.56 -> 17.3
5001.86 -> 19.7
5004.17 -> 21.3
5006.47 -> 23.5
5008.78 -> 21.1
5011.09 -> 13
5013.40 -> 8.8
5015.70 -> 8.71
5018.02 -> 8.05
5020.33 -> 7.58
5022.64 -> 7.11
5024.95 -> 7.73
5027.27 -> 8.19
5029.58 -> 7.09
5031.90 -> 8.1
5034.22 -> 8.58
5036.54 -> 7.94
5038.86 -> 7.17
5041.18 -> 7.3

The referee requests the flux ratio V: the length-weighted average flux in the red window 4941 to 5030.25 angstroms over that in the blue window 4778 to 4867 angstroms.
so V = 1.2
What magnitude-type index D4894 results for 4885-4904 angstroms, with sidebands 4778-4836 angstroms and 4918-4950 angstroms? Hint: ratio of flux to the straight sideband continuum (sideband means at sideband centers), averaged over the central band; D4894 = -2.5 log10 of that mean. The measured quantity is -0.08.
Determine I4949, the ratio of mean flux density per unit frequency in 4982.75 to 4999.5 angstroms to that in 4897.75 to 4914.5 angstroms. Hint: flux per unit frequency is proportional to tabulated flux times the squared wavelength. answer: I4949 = 1.48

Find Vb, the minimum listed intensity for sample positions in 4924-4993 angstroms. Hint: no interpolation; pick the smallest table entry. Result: 7.26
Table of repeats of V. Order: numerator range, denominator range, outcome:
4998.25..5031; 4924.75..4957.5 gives 1.35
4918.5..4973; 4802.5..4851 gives 1.05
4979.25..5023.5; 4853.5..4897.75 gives 1.17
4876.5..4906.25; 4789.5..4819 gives 1.23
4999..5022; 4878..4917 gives 1.70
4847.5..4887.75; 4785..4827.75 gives 1.55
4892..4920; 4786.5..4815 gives 1.09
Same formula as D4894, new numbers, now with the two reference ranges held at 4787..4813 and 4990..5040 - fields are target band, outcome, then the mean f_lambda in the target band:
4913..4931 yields 0.34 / 7.34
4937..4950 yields 0.16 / 9.05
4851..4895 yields -0.25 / 11.1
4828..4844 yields -0.15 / 9.25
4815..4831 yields -0.07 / 8.3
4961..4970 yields 0.19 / 9.21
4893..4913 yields 0.13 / 8.48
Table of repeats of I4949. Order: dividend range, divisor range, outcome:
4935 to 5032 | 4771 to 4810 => 1.63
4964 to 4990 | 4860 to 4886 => 0.74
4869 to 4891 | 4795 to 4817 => 1.42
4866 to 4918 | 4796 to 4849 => 1.12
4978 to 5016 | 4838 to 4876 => 1.23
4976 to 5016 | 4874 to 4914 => 1.53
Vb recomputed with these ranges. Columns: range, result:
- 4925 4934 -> 7.75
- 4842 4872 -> 9.75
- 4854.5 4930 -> 4.98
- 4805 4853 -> 6.33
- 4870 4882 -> 9.89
